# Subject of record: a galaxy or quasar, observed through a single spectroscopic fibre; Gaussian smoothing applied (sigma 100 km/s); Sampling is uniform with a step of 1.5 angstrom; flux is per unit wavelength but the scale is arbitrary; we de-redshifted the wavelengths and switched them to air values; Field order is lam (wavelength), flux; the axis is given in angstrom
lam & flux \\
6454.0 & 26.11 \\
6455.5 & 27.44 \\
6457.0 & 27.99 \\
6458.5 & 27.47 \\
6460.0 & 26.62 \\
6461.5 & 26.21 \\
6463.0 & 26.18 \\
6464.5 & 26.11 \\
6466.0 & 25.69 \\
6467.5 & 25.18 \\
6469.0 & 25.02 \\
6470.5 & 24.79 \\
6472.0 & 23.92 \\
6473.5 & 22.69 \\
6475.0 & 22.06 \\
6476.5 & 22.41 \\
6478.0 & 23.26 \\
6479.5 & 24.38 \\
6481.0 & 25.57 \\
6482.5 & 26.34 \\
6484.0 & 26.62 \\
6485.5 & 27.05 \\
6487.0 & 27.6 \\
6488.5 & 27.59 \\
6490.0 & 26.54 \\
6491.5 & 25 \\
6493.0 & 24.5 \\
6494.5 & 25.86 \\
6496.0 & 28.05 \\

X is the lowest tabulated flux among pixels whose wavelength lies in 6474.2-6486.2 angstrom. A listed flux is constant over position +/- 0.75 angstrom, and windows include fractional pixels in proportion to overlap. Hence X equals 22.06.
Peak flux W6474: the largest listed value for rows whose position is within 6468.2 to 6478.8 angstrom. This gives 25.02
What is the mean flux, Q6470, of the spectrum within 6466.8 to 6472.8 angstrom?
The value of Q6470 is 24.7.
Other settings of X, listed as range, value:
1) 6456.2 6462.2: 26.21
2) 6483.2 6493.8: 24.5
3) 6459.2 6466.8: 25.69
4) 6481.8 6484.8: 26.34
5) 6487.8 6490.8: 26.54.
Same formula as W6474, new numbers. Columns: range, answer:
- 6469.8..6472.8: 24.79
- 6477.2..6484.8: 26.62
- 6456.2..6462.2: 27.99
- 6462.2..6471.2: 26.18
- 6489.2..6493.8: 26.54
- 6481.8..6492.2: 27.6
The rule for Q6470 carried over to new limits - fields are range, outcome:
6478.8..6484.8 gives 25.7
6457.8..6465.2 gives 26.5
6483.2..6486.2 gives 26.8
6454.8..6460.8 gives 27.4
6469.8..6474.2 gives 23.8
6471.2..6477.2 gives 22.8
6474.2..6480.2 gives 23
